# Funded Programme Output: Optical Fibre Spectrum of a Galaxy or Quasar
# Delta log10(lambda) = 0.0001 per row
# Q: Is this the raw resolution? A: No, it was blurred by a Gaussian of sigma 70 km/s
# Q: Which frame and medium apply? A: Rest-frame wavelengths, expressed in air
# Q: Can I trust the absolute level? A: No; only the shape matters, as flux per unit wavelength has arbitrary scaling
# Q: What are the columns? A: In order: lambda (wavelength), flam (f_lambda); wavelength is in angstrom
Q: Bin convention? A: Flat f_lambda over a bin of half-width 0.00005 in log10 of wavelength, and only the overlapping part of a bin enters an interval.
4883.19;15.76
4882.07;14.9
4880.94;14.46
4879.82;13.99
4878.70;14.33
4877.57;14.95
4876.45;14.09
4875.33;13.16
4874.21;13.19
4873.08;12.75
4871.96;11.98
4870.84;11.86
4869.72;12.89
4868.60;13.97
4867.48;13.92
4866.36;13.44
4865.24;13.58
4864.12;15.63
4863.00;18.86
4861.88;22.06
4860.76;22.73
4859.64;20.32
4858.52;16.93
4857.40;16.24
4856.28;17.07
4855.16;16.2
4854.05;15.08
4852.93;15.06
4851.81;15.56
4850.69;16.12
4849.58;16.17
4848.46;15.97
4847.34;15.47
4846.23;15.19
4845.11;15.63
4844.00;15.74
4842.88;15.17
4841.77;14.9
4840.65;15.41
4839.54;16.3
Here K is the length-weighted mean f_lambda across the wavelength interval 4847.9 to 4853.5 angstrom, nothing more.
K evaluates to 15.8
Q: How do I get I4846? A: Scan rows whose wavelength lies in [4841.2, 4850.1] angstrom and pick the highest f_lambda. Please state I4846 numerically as 16.17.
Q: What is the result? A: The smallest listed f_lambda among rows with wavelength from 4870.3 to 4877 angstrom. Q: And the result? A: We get 11.86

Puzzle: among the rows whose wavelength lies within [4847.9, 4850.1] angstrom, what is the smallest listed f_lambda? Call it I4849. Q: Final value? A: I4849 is 15.97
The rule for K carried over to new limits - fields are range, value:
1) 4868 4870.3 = 13.4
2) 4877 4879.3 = 14.6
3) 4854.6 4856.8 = 16.7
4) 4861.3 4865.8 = 17.6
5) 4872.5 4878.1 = 13.6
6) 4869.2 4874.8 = 12.5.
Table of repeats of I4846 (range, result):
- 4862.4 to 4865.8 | 18.86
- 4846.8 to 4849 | 15.97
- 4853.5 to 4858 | 17.07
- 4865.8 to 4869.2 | 13.97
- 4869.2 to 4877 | 14.09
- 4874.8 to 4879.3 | 14.95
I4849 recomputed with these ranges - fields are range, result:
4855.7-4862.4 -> 16.24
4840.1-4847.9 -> 14.9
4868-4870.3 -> 12.89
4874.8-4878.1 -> 13.16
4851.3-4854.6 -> 15.06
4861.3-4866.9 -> 13.44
